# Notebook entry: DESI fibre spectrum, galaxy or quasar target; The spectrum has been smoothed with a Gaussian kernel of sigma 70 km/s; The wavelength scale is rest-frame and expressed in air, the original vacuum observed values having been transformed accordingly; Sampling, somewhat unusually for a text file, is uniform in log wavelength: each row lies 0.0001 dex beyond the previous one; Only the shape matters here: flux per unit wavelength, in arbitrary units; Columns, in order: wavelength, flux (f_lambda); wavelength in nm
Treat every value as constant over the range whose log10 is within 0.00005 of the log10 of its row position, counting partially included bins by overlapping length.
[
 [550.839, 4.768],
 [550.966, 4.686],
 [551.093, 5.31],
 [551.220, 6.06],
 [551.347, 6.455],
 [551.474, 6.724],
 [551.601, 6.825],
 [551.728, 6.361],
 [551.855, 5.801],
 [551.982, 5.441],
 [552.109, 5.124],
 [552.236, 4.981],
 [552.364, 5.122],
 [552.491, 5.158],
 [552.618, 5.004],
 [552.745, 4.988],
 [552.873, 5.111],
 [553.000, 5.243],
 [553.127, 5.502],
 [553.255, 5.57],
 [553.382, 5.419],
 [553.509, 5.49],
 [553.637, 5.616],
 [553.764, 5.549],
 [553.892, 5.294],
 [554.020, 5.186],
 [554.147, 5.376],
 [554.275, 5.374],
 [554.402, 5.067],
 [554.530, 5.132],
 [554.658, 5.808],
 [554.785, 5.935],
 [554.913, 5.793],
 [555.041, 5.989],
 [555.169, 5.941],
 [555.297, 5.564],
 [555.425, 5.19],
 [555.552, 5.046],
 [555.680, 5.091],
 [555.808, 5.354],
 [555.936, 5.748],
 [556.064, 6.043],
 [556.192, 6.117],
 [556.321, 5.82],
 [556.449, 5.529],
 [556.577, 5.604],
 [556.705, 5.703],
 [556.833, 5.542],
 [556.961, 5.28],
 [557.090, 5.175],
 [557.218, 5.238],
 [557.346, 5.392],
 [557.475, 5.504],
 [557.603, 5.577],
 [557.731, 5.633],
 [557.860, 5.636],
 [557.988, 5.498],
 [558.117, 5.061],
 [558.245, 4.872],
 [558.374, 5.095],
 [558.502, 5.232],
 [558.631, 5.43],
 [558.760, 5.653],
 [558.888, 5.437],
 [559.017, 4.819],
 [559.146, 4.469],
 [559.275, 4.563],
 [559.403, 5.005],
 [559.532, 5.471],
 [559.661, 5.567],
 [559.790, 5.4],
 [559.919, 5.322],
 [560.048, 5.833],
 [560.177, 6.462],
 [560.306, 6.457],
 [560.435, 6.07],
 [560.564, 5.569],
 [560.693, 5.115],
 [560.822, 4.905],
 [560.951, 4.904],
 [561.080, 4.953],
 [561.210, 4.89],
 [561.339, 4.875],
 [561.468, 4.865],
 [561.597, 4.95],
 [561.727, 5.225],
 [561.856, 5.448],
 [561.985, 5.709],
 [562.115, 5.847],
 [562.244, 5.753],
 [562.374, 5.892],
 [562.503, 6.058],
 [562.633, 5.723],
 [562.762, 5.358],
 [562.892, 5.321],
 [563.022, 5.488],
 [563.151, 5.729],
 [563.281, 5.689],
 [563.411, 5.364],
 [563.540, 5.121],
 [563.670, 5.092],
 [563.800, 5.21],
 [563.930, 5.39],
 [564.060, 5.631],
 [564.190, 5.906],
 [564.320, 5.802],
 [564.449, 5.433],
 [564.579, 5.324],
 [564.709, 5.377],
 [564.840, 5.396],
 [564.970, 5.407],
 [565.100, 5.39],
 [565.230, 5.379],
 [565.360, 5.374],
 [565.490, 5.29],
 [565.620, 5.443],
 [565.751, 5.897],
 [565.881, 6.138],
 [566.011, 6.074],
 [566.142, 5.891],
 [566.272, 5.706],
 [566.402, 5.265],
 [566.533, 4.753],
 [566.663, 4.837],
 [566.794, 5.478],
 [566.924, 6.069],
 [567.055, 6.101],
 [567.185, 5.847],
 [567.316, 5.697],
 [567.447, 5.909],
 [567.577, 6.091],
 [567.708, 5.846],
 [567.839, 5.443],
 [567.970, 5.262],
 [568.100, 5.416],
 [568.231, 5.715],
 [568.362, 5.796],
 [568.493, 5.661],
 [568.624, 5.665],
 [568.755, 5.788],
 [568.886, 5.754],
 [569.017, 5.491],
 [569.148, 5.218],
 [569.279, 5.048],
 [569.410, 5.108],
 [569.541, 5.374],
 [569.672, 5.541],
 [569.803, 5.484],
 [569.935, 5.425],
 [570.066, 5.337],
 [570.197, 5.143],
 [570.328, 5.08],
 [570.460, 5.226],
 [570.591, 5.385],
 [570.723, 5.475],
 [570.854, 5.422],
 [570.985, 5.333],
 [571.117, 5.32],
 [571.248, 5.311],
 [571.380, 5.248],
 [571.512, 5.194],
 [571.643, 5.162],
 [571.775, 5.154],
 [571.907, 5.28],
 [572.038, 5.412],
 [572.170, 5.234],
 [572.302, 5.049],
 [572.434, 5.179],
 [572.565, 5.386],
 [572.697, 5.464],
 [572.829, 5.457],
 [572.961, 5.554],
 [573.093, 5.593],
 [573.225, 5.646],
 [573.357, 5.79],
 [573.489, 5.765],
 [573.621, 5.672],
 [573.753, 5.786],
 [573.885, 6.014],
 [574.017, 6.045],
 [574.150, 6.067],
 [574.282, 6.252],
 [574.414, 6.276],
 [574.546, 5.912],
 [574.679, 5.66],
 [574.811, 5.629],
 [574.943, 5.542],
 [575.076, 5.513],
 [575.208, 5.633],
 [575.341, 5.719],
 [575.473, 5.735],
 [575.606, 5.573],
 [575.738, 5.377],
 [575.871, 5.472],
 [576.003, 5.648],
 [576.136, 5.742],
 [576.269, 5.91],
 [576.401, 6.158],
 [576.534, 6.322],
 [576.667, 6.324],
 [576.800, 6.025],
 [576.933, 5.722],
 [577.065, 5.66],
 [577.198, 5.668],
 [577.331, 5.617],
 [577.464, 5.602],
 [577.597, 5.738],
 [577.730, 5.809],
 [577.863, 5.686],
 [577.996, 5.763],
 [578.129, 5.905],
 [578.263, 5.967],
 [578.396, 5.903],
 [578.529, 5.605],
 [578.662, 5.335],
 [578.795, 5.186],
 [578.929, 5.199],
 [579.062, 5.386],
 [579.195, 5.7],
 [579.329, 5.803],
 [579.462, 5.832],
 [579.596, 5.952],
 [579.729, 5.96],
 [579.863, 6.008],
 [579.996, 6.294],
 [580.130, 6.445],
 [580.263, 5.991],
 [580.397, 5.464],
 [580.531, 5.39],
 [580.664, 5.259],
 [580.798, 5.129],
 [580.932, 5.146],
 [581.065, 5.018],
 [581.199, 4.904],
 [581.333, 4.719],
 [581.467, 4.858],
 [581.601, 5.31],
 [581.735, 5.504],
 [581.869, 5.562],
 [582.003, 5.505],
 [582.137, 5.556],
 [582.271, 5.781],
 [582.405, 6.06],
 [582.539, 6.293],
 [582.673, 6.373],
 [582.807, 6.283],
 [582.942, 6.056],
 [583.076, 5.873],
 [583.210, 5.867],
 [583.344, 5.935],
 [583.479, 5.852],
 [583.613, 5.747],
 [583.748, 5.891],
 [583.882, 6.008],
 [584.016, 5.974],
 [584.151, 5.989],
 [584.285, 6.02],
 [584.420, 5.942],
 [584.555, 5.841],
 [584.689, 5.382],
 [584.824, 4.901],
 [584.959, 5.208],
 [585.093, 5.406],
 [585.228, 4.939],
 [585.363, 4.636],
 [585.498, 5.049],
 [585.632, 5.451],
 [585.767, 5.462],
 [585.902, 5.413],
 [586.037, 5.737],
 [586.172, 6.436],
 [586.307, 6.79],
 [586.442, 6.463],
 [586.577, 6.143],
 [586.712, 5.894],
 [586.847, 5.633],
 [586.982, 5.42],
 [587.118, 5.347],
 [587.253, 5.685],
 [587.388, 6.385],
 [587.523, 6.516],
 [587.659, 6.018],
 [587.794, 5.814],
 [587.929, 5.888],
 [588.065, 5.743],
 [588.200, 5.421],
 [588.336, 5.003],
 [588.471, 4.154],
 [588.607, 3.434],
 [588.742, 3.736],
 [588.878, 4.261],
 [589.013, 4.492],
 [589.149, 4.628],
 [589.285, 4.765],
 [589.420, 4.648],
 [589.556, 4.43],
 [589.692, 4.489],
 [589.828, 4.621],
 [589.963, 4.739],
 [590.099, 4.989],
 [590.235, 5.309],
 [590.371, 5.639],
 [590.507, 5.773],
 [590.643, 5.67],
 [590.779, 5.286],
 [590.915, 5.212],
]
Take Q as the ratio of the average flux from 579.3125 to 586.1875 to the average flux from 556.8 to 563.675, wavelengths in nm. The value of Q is 1.0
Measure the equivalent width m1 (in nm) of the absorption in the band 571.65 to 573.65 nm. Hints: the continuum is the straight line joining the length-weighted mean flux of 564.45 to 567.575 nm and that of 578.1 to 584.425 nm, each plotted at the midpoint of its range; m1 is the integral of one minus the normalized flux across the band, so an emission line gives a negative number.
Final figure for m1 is 0.07 nm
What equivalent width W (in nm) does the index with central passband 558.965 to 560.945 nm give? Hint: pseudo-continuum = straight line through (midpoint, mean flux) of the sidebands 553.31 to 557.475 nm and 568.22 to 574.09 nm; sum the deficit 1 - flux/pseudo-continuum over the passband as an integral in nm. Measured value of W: 0.04 nm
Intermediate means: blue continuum 5.51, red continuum 5.45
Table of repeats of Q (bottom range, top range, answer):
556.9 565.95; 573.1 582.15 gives 1.05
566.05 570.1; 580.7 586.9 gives 1.02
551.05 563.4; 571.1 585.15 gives 1.03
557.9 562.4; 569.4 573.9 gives 1.01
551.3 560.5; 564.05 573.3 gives 1.00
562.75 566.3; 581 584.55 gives 1.04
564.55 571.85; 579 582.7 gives 1.02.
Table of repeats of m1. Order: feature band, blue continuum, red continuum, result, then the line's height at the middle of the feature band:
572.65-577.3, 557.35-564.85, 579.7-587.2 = -0.18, 5.57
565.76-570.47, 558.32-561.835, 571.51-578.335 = -0.05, 5.5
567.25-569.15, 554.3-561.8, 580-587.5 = -0.05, 5.51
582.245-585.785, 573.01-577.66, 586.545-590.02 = -0.25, 5.34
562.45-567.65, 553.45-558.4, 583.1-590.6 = -0.09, 5.46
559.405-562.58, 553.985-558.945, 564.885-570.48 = 0.02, 5.5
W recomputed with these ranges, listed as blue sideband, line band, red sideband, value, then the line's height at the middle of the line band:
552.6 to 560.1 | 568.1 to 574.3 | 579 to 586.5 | 0.094 nm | 5.56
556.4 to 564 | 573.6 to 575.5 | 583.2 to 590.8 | -0.154 nm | 5.4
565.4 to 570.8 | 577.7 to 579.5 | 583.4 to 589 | -0.036 nm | 5.53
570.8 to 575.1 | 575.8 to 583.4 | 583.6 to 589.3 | -0.263 nm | 5.51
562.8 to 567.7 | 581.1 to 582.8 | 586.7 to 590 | -0.113 nm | 5.21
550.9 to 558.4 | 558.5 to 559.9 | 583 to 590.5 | 0.077 nm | 5.49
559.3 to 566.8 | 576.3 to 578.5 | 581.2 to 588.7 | -0.114 nm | 5.58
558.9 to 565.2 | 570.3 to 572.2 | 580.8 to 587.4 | 0.077 nm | 5.51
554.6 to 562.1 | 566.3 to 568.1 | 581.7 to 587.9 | -0.012 nm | 5.54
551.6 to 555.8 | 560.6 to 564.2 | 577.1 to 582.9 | 0.090 nm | 5.5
